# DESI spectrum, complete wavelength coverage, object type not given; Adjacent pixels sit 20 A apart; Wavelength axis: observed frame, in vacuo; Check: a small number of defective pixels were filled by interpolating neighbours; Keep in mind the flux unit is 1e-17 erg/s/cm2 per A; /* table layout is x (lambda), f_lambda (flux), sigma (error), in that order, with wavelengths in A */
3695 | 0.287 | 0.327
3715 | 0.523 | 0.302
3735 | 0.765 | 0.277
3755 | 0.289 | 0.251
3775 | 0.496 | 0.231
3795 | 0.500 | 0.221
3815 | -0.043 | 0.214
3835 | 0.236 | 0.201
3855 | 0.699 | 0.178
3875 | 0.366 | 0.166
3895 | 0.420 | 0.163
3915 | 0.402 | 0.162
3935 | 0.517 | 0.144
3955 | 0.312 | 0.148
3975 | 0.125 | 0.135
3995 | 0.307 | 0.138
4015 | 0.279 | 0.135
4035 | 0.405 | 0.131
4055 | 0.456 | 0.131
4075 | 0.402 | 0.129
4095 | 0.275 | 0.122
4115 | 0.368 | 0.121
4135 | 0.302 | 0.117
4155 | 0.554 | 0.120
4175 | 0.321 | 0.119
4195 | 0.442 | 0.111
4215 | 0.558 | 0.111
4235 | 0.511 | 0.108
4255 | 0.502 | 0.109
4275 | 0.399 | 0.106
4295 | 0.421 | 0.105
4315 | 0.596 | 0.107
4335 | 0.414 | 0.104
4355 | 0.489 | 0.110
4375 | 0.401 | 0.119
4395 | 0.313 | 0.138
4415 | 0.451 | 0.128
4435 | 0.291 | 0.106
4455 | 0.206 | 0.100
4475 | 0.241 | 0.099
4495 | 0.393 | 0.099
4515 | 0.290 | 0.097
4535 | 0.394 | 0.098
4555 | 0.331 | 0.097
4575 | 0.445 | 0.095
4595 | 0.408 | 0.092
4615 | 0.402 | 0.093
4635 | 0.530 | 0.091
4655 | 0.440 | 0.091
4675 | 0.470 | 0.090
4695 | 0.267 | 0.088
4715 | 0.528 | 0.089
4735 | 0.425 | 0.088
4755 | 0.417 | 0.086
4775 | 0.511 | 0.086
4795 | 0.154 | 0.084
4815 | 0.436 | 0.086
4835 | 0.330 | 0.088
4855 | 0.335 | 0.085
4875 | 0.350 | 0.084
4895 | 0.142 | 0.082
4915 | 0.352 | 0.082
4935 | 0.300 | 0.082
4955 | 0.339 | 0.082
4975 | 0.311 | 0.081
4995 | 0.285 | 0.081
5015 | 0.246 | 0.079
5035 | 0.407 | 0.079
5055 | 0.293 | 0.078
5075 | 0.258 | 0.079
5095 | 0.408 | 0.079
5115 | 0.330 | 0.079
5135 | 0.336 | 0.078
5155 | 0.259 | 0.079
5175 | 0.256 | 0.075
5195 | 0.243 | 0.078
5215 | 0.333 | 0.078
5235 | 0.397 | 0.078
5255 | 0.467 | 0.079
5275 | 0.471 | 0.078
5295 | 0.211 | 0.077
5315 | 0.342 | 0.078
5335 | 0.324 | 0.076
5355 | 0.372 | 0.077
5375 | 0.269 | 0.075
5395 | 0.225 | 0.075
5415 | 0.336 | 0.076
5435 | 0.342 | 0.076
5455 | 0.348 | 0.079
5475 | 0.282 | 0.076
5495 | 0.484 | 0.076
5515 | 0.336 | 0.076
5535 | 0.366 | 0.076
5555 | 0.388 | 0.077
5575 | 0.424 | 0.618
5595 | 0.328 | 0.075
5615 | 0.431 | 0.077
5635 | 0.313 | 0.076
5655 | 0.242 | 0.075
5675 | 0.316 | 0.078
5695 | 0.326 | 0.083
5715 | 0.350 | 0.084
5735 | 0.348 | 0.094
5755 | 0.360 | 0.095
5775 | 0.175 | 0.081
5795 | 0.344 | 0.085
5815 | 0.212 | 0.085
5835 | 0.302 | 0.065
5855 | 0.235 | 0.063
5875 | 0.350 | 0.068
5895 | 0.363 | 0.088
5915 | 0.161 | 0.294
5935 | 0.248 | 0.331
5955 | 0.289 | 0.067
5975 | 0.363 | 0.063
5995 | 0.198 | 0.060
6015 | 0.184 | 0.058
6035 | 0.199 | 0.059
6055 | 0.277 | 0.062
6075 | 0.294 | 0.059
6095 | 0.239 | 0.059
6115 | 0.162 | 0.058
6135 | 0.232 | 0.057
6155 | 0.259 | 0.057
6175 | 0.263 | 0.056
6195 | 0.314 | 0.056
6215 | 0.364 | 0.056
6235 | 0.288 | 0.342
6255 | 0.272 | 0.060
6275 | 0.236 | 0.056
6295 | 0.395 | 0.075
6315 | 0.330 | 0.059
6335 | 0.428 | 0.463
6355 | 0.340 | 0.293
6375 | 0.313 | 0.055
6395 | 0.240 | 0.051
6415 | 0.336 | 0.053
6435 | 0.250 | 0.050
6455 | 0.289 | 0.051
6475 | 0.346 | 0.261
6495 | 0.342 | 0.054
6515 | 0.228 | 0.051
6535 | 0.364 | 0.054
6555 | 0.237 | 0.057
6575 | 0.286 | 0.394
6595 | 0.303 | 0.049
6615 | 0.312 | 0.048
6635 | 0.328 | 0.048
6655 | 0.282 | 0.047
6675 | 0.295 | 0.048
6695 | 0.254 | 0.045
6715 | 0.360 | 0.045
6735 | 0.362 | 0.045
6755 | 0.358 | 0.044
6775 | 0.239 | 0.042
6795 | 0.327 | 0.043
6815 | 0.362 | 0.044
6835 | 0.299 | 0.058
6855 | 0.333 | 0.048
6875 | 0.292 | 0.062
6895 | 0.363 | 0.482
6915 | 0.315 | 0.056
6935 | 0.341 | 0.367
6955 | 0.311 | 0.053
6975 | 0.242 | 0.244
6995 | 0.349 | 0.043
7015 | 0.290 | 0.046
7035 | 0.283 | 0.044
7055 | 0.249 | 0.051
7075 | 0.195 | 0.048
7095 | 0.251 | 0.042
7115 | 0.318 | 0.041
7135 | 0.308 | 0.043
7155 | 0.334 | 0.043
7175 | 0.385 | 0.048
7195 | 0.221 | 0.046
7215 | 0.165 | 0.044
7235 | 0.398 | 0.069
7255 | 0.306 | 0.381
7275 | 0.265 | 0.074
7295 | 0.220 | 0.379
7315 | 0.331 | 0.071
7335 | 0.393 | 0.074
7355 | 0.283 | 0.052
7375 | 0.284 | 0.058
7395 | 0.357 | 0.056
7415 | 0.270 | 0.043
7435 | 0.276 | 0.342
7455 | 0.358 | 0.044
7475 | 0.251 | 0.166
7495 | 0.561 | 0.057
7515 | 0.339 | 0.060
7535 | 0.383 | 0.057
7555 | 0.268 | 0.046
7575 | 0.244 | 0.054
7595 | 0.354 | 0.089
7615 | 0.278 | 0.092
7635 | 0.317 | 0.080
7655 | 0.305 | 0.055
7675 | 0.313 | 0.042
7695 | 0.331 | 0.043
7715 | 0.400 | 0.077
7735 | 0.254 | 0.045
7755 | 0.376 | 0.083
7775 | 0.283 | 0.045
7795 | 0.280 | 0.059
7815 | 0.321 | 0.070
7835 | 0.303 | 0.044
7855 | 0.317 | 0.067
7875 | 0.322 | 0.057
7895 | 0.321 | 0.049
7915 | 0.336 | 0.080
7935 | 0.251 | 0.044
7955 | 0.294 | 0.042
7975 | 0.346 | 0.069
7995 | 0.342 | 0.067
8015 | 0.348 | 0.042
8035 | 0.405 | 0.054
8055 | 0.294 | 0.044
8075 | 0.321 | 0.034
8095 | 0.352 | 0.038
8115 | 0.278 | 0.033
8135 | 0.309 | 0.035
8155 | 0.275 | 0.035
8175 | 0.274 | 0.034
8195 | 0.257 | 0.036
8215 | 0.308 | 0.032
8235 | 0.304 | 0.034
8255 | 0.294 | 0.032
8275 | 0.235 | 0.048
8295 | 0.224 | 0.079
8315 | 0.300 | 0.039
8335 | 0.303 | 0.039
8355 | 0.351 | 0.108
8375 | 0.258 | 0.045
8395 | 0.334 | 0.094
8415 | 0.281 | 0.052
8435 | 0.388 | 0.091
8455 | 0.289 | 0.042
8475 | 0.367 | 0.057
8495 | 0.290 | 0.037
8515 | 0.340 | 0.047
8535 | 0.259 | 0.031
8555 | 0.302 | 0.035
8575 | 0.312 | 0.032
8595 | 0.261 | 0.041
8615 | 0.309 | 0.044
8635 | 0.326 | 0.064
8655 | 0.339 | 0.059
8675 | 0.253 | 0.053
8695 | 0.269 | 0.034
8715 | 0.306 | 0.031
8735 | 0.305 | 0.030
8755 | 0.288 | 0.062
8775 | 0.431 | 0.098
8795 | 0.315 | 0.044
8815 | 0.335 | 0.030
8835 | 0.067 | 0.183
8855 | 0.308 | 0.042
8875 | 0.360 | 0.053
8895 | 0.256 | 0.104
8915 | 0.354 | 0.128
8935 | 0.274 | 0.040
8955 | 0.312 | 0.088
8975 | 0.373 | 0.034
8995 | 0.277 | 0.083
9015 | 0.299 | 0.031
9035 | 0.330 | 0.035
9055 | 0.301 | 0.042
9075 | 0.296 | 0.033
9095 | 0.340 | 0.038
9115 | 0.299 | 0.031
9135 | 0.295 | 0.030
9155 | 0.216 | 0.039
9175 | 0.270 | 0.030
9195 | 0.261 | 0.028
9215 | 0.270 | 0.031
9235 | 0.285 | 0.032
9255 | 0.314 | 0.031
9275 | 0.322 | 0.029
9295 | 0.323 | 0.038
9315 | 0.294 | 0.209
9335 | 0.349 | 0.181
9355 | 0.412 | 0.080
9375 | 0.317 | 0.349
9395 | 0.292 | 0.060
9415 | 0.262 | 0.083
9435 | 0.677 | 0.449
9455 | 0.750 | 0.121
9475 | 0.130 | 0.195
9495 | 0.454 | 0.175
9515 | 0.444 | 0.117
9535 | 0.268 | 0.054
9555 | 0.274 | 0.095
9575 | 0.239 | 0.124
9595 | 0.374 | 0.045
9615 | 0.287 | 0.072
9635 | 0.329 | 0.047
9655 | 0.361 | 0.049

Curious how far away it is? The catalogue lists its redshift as 1.534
